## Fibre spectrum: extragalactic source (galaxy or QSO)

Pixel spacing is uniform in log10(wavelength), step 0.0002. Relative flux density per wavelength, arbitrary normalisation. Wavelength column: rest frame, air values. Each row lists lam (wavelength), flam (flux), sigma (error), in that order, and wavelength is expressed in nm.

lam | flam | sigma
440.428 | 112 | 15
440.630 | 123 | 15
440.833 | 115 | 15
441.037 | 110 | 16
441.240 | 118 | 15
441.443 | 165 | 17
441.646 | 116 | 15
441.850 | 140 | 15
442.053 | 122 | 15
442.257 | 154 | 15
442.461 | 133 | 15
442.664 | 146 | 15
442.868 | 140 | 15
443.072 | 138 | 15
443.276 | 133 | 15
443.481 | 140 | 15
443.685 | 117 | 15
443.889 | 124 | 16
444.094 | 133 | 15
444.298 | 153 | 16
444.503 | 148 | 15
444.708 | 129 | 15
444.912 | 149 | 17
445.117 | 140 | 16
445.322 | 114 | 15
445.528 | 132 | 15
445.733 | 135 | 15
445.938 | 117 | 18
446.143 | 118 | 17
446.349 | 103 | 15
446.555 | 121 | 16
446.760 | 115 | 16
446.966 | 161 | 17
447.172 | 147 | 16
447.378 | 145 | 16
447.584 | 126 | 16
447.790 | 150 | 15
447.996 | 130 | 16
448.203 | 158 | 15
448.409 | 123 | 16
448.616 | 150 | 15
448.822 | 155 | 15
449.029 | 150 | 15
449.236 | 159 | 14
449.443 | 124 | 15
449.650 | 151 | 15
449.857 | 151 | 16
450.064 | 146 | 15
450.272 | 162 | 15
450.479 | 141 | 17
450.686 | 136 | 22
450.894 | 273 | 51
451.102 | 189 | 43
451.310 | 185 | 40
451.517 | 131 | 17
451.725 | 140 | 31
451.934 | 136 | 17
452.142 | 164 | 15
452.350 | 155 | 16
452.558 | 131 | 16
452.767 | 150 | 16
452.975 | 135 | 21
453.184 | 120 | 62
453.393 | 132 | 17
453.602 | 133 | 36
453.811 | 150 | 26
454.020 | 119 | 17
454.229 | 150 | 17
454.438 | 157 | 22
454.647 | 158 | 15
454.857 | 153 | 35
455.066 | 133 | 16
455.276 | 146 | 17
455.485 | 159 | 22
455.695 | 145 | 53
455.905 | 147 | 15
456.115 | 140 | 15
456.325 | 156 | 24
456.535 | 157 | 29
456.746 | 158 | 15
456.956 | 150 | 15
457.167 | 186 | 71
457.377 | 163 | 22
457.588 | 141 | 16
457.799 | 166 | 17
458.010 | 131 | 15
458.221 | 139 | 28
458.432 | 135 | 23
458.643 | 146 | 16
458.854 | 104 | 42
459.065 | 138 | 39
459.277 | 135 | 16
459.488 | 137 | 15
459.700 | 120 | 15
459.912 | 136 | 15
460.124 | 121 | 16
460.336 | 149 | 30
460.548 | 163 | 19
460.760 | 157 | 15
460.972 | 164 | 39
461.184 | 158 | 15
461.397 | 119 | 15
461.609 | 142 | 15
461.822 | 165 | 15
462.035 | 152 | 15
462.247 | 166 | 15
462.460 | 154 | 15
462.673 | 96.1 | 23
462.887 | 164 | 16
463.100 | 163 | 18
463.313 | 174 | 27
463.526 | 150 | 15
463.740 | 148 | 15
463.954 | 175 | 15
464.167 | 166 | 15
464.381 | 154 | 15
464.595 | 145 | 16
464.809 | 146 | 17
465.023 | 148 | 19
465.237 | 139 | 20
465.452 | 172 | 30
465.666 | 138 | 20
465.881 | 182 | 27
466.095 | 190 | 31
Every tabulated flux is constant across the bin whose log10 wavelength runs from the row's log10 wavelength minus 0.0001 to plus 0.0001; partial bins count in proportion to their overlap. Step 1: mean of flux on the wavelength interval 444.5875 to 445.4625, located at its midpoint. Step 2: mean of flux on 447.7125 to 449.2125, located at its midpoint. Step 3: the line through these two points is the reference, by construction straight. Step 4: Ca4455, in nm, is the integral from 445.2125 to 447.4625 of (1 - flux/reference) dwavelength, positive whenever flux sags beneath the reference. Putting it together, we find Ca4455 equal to 0.17 nm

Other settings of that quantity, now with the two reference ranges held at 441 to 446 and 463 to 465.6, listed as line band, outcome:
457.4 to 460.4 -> 0.288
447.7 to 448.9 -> -0.040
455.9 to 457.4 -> -0.093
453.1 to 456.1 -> 0.062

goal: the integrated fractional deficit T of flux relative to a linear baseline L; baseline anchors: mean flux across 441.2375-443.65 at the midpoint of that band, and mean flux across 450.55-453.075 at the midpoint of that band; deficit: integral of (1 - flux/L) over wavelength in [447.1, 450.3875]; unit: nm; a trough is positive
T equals 0.16 nm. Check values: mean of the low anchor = 137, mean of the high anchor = 160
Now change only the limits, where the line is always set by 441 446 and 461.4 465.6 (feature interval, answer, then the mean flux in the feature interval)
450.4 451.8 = -0.30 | 172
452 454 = 0.04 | 140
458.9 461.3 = 0.12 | 142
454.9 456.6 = -0.03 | 148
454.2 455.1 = -0.04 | 152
